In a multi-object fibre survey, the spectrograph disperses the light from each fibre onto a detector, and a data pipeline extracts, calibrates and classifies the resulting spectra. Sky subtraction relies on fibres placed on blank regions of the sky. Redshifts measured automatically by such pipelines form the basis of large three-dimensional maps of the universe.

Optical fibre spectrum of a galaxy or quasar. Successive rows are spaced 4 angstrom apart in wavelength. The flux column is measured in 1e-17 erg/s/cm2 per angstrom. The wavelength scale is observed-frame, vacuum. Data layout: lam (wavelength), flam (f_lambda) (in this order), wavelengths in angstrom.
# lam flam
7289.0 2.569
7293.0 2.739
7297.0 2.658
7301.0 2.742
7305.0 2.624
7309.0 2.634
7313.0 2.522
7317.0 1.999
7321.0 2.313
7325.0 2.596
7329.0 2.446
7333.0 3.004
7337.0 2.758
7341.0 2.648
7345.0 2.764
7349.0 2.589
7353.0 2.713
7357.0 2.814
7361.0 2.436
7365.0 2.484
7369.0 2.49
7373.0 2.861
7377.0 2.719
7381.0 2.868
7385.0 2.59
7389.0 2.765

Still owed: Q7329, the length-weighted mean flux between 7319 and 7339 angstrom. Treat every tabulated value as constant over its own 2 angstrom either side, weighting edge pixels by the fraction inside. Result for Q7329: 2.62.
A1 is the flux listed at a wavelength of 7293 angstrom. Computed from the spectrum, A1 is 2.739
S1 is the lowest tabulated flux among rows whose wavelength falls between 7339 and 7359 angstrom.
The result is 2.589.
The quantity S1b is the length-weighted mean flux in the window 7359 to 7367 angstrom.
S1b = 2.46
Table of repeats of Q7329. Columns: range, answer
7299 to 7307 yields 2.68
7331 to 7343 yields 2.8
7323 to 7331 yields 2.52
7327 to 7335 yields 2.73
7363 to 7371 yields 2.49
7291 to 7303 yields 2.71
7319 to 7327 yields 2.45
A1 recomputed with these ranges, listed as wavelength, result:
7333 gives 3.004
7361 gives 2.436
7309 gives 2.634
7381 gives 2.868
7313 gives 2.522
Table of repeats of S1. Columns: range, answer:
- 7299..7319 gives 1.999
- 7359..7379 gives 2.436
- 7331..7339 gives 2.758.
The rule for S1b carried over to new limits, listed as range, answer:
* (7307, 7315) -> 2.58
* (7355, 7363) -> 2.62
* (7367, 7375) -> 2.68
